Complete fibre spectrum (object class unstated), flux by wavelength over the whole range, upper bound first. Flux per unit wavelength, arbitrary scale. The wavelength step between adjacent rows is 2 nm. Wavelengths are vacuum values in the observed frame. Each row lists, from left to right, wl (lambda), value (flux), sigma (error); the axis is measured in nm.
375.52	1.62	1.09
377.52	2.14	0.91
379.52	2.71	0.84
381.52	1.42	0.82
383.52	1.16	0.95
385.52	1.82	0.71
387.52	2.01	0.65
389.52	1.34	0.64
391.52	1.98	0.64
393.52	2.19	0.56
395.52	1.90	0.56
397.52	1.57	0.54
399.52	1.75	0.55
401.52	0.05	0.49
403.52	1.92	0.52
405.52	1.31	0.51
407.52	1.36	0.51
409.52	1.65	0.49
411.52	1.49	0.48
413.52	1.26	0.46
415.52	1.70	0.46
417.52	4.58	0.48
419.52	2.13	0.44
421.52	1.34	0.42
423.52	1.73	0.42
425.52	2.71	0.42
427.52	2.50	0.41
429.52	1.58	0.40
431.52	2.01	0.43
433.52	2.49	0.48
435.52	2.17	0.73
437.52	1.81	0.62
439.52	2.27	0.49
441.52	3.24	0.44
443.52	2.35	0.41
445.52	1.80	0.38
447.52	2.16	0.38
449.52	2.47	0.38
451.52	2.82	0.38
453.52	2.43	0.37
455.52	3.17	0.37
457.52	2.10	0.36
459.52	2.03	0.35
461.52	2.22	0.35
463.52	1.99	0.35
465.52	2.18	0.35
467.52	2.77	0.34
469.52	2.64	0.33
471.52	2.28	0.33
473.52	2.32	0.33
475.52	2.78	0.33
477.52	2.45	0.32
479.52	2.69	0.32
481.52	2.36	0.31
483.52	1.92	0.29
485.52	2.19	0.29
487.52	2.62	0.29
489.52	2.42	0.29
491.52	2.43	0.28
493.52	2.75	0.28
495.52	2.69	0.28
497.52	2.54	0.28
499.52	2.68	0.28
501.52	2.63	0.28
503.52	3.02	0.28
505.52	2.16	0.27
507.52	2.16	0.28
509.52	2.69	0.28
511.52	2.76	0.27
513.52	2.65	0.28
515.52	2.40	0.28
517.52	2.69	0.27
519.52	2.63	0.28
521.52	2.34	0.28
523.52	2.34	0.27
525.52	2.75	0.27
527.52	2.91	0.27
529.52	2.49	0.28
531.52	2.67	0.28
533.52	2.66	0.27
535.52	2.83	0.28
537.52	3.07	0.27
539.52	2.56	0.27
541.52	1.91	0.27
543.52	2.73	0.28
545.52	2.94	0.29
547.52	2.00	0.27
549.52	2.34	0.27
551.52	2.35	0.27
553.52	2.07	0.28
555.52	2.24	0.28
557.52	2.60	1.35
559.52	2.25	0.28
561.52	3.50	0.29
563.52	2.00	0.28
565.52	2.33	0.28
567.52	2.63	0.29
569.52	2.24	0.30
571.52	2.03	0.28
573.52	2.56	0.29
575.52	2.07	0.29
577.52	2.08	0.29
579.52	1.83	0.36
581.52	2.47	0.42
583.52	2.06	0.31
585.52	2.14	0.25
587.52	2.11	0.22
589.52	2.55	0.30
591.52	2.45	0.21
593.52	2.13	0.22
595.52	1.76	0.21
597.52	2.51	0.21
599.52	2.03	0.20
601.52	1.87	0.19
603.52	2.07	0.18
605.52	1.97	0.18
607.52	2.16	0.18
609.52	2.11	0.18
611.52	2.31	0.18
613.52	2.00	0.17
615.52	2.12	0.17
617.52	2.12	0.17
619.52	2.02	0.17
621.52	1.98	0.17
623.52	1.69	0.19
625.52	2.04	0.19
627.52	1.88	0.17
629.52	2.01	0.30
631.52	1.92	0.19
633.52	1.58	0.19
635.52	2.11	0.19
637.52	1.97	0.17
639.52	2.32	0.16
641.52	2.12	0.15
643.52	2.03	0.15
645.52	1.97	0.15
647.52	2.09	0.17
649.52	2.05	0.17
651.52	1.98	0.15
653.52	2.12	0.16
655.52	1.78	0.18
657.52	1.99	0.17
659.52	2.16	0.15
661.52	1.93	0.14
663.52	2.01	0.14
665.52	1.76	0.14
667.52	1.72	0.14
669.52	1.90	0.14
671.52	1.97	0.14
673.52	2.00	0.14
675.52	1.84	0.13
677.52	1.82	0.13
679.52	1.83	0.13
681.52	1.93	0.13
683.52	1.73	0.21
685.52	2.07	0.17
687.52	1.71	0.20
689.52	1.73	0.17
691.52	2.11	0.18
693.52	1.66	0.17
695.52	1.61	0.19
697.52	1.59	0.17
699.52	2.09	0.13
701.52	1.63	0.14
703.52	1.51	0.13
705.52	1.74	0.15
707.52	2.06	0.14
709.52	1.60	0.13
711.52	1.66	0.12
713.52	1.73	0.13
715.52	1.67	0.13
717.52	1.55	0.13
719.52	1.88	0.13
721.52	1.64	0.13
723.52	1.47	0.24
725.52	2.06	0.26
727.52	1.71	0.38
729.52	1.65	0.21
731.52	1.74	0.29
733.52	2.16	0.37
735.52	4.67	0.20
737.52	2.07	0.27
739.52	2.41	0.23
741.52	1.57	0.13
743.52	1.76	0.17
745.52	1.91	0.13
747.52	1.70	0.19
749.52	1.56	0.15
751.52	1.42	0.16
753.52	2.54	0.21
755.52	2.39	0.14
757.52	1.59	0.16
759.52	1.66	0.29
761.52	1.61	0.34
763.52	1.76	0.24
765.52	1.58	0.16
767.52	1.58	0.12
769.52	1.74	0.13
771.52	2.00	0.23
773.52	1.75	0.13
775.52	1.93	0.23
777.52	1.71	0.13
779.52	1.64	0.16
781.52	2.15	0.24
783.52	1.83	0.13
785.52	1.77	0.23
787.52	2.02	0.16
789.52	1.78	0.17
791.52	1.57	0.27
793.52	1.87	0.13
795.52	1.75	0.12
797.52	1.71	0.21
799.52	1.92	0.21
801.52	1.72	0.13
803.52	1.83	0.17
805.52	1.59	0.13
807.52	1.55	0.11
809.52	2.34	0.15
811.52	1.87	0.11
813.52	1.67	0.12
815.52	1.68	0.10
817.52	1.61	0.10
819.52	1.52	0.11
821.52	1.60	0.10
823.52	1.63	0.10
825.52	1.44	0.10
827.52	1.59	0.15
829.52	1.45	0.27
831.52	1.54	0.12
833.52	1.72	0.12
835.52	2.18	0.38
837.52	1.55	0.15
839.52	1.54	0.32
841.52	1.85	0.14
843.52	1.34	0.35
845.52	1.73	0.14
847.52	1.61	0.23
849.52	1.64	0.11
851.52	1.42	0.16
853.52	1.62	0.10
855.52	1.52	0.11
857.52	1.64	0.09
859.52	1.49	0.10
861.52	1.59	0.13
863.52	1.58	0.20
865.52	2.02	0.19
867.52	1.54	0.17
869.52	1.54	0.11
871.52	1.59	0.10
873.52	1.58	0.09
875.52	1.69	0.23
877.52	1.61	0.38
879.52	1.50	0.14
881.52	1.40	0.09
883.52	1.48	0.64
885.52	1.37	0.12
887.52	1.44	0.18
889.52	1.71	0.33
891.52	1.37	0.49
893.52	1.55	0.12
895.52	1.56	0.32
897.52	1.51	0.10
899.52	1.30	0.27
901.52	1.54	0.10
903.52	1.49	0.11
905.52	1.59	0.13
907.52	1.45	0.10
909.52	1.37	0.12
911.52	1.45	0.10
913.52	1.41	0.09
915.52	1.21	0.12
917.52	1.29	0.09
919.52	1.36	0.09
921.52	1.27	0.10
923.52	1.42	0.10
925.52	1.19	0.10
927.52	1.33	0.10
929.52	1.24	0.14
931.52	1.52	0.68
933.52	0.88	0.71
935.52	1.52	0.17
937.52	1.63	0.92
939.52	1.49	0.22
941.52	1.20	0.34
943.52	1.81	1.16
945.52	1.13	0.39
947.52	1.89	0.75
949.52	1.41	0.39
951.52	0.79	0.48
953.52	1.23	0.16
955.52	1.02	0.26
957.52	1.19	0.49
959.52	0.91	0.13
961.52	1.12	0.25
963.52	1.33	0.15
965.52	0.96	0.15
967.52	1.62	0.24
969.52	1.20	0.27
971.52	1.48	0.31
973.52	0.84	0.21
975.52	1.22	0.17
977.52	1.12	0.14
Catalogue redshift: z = 0.122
